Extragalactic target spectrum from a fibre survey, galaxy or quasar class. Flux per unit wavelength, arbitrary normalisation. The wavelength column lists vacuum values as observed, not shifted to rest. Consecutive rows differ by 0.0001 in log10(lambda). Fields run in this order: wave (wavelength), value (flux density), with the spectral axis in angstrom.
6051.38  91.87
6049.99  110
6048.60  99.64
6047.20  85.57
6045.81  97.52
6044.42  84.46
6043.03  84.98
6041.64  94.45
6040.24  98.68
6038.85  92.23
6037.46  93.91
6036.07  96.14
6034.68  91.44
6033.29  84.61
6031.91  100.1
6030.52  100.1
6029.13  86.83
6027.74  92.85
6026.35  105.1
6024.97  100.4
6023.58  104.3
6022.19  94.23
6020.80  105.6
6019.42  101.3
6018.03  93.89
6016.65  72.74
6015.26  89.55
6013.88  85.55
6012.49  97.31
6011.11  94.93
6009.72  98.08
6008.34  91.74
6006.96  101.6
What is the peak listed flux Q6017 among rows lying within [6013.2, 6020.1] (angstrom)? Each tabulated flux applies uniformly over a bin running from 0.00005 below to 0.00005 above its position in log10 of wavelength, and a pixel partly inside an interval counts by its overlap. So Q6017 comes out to 101.3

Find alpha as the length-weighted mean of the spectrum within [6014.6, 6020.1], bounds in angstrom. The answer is 89.3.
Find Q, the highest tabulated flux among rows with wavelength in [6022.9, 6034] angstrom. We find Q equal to 105.1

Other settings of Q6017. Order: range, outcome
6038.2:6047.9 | 98.68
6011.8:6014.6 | 97.31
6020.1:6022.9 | 105.6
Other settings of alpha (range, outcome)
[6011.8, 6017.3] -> 86.3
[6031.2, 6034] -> 92.6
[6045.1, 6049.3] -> 94.2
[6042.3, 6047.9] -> 88.2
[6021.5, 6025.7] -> 99.7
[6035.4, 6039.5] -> 94.1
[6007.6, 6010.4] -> 95.3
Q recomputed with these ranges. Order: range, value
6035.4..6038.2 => 96.14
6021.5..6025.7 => 104.3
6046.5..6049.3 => 99.64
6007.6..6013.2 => 98.08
